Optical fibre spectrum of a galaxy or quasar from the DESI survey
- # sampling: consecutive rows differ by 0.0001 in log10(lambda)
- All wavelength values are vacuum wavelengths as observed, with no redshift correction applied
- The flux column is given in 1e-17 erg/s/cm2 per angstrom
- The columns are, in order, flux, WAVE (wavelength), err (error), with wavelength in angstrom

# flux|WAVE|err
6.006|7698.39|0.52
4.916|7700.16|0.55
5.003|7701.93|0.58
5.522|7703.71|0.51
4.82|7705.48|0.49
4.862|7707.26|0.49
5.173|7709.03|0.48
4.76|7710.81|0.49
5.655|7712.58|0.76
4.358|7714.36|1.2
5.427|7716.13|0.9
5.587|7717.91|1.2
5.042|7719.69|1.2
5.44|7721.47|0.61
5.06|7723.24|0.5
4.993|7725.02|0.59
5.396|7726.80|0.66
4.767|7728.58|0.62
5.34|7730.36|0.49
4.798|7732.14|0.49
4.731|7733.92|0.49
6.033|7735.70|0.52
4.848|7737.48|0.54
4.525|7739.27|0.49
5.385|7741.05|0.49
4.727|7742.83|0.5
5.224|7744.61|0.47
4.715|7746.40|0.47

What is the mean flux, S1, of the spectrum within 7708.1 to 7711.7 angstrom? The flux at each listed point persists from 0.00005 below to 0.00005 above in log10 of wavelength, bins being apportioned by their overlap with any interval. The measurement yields 4.97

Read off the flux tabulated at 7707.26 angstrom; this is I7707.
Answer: 4.862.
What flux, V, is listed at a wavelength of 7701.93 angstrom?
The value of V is 5.003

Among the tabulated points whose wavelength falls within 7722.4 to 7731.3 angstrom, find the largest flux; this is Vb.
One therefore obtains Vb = 5.396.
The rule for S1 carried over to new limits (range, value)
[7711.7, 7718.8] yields 5.25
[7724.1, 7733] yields 5.06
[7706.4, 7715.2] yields 4.97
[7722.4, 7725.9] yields 5.02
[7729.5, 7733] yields 5.07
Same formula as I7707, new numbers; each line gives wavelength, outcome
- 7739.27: 4.525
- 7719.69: 5.042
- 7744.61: 5.224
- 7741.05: 5.385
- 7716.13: 5.427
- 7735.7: 6.033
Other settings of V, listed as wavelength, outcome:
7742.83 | 4.727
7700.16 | 4.916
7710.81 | 4.76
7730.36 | 5.34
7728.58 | 4.767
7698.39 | 6.006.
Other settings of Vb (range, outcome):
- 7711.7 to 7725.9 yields 5.655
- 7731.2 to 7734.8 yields 4.798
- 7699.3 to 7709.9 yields 5.522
